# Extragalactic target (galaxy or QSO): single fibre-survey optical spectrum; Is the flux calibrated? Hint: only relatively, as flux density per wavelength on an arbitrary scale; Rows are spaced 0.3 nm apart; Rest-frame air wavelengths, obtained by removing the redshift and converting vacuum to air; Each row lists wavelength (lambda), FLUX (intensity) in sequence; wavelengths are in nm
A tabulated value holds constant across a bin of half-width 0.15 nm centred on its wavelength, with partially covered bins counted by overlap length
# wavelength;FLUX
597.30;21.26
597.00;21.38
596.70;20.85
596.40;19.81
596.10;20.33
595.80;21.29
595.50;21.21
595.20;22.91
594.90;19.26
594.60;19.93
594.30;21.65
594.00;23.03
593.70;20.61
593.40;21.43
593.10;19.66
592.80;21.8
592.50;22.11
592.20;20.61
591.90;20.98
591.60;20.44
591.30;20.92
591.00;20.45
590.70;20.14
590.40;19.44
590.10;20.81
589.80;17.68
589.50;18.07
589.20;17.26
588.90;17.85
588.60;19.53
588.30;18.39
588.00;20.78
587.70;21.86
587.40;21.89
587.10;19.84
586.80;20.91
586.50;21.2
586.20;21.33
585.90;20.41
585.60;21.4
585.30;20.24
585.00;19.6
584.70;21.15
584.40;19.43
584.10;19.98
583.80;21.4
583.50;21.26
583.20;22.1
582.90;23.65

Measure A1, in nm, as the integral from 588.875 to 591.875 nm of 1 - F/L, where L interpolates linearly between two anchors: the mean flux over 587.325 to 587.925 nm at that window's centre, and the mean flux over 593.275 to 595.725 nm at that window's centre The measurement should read 0.29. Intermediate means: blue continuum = 21.7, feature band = 19.4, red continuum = 21.3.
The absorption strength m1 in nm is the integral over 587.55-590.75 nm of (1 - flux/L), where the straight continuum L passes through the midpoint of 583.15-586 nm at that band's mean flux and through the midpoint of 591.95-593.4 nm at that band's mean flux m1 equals 0.26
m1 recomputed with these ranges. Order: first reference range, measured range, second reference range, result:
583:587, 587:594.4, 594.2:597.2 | 0.20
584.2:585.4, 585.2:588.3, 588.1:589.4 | -0.27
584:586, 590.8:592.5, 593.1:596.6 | 0.00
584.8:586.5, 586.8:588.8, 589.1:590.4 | -0.08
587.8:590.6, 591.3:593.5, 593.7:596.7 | -0.10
